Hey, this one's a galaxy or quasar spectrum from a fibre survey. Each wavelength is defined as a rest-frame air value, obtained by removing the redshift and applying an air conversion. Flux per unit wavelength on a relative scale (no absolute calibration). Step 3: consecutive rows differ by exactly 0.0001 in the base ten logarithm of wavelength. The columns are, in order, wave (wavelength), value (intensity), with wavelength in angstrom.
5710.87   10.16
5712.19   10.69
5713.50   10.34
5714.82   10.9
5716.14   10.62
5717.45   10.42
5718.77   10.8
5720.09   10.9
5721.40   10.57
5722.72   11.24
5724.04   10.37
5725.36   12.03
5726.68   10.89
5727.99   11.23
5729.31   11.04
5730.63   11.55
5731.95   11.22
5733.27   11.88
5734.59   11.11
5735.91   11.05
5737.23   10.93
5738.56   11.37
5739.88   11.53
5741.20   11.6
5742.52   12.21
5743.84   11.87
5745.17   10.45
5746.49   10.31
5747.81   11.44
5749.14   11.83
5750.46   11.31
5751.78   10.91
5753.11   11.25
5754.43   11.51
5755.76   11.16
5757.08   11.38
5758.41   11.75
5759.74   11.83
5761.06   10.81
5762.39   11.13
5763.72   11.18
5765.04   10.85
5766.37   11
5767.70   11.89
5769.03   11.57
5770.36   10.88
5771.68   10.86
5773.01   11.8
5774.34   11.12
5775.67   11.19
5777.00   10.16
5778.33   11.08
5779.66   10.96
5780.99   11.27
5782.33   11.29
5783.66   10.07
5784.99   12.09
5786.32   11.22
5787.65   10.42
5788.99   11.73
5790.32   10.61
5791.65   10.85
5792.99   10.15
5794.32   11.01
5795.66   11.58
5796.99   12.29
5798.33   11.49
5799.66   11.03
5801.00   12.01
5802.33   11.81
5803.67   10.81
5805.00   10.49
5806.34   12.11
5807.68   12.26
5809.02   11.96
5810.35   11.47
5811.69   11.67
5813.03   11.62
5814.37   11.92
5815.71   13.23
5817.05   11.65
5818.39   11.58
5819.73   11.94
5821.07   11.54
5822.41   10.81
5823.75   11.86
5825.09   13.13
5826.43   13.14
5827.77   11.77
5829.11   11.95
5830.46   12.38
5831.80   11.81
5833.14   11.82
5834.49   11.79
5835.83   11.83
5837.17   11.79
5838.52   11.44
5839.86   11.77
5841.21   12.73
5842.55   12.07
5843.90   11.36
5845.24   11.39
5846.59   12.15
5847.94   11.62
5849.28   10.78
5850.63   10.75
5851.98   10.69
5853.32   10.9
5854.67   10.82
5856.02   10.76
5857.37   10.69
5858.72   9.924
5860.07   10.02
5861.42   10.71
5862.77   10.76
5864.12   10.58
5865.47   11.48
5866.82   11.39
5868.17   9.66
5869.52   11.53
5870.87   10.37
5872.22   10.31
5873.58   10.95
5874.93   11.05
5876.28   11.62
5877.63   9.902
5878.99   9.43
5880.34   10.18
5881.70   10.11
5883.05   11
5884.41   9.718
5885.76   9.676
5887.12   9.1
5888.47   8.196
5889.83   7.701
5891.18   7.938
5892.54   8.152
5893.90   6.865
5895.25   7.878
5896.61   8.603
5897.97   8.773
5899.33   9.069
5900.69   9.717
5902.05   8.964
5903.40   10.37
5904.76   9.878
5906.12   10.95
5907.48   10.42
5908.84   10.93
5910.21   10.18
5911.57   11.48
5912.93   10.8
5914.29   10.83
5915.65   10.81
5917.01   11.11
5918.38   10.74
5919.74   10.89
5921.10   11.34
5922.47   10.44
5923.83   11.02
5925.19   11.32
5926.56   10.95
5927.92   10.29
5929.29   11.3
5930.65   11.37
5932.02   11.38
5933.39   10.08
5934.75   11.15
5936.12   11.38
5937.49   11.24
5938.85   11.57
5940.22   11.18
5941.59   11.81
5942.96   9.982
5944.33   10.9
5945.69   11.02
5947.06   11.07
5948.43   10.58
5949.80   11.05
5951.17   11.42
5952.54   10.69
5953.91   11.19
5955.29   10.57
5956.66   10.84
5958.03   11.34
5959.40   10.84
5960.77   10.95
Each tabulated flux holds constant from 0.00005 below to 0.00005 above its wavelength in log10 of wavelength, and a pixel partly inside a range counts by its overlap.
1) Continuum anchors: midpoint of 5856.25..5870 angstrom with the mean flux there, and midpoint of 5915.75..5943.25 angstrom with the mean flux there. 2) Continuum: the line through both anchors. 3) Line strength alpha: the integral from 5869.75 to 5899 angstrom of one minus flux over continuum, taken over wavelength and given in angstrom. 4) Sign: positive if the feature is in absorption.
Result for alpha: 3.7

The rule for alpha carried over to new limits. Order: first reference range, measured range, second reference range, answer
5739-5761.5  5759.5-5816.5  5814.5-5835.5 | 1.9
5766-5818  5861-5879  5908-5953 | 0.6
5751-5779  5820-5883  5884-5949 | -3.2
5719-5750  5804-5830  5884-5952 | -2.6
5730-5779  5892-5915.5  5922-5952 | 3.0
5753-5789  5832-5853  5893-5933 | -1.7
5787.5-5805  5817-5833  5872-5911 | -1.9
